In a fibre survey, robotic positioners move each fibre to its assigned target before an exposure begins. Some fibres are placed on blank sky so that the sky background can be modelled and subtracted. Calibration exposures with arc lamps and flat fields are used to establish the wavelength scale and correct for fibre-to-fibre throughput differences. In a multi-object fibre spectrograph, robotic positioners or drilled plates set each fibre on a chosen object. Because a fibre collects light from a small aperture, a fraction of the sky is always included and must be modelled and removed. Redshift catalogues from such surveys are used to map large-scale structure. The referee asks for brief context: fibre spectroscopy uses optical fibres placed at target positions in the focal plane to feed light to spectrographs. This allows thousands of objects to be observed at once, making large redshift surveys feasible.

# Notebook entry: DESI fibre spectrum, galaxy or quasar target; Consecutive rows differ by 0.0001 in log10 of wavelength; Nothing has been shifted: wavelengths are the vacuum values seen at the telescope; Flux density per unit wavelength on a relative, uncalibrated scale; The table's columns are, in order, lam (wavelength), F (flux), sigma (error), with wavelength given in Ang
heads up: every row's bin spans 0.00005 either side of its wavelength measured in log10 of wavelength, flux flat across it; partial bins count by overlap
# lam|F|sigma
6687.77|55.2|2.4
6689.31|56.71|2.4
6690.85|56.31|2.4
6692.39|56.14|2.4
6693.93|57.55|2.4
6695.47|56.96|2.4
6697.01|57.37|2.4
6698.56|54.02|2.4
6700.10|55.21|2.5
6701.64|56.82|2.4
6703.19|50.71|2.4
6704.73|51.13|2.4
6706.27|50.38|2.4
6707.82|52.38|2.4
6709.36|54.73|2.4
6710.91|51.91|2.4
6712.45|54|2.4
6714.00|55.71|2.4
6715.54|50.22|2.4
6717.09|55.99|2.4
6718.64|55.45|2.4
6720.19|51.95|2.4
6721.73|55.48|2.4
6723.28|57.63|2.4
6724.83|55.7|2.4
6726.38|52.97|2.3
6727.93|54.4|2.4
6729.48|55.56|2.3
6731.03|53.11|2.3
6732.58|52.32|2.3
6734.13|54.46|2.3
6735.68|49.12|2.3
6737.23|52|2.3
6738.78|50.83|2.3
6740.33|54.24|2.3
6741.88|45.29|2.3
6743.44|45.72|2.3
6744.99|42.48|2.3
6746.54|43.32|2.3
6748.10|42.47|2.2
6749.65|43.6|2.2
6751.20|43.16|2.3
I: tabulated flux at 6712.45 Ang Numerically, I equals 54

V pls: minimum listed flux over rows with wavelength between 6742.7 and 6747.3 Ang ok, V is 42.48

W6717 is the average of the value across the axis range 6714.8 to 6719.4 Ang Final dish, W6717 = 53.8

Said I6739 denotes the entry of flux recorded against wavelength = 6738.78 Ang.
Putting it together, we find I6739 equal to 50.83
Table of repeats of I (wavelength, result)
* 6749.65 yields 43.6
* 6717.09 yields 55.99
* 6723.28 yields 57.63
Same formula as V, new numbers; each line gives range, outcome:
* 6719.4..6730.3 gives 51.95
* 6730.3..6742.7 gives 45.29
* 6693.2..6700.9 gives 54.02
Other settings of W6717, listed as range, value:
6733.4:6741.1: 52.2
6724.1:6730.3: 54.6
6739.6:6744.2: 48.3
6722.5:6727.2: 55.4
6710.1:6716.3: 53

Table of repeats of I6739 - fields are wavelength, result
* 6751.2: 43.16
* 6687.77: 55.2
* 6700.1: 55.21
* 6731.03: 53.11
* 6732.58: 52.32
